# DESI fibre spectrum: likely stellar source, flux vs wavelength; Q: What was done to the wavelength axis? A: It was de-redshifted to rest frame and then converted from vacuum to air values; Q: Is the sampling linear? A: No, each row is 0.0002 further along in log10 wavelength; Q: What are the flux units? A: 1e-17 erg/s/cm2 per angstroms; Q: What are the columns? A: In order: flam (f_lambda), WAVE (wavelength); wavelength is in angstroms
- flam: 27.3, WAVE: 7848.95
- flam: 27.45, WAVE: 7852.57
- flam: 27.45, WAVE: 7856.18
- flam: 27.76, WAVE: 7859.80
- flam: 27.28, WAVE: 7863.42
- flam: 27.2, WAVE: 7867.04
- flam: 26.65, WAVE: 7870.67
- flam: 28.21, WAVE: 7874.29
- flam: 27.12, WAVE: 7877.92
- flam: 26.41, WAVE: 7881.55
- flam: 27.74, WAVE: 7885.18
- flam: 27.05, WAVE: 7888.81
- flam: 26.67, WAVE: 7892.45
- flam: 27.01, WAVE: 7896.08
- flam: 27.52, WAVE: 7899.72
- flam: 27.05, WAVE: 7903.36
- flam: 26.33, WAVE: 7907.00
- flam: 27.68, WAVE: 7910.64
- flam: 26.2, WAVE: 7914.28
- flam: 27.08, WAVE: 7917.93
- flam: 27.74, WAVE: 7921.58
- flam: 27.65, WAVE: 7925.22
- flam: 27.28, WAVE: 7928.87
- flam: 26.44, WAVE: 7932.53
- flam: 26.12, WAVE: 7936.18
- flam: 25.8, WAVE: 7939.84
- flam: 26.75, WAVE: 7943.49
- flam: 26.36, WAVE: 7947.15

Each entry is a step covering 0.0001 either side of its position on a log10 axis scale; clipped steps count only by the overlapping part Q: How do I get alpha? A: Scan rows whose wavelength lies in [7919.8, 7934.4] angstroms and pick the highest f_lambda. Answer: 27.74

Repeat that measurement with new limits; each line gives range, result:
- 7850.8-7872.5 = 27.76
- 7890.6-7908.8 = 27.52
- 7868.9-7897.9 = 28.21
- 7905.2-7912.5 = 27.68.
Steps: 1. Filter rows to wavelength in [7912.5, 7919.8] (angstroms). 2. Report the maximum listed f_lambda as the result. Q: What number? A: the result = 27.08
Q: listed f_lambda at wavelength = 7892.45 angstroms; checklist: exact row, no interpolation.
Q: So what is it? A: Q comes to 26.67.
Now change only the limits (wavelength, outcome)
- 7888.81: 27.05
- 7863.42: 27.28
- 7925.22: 27.65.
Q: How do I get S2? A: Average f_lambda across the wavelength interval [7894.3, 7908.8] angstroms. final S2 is 27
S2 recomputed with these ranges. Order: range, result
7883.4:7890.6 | 27.4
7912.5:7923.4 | 27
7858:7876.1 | 27.4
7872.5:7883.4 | 27.2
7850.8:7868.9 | 27.4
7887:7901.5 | 27.1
